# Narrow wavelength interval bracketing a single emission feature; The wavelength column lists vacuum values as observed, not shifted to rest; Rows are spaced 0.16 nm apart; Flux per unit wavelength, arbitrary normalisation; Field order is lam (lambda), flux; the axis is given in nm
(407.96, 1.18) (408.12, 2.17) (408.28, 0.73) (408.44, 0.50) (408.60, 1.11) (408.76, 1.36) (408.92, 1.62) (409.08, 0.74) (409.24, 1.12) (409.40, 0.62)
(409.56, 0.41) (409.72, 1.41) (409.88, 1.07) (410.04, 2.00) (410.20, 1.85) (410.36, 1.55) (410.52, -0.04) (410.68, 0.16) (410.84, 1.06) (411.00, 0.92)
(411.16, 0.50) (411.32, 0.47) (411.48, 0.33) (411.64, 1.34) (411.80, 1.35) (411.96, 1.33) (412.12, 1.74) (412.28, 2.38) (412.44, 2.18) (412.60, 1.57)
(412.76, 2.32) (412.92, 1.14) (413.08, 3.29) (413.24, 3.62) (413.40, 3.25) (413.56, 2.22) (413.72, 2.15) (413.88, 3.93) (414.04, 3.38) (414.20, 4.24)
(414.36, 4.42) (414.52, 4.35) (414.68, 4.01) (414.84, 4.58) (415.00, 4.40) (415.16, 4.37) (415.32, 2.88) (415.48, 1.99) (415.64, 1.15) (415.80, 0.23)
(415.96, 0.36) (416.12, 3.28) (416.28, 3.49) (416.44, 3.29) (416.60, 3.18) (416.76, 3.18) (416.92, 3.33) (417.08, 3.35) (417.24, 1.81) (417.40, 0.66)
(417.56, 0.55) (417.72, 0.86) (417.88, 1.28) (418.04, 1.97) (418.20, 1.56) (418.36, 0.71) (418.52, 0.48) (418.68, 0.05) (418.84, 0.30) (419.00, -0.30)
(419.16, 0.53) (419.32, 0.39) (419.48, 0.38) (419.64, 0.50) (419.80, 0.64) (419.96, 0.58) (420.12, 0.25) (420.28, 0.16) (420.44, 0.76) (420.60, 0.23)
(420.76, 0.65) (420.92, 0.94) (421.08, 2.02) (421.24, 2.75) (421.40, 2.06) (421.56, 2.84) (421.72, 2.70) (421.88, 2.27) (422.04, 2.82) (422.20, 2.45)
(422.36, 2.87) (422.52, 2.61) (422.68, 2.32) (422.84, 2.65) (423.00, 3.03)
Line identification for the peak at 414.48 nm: Lyman alpha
